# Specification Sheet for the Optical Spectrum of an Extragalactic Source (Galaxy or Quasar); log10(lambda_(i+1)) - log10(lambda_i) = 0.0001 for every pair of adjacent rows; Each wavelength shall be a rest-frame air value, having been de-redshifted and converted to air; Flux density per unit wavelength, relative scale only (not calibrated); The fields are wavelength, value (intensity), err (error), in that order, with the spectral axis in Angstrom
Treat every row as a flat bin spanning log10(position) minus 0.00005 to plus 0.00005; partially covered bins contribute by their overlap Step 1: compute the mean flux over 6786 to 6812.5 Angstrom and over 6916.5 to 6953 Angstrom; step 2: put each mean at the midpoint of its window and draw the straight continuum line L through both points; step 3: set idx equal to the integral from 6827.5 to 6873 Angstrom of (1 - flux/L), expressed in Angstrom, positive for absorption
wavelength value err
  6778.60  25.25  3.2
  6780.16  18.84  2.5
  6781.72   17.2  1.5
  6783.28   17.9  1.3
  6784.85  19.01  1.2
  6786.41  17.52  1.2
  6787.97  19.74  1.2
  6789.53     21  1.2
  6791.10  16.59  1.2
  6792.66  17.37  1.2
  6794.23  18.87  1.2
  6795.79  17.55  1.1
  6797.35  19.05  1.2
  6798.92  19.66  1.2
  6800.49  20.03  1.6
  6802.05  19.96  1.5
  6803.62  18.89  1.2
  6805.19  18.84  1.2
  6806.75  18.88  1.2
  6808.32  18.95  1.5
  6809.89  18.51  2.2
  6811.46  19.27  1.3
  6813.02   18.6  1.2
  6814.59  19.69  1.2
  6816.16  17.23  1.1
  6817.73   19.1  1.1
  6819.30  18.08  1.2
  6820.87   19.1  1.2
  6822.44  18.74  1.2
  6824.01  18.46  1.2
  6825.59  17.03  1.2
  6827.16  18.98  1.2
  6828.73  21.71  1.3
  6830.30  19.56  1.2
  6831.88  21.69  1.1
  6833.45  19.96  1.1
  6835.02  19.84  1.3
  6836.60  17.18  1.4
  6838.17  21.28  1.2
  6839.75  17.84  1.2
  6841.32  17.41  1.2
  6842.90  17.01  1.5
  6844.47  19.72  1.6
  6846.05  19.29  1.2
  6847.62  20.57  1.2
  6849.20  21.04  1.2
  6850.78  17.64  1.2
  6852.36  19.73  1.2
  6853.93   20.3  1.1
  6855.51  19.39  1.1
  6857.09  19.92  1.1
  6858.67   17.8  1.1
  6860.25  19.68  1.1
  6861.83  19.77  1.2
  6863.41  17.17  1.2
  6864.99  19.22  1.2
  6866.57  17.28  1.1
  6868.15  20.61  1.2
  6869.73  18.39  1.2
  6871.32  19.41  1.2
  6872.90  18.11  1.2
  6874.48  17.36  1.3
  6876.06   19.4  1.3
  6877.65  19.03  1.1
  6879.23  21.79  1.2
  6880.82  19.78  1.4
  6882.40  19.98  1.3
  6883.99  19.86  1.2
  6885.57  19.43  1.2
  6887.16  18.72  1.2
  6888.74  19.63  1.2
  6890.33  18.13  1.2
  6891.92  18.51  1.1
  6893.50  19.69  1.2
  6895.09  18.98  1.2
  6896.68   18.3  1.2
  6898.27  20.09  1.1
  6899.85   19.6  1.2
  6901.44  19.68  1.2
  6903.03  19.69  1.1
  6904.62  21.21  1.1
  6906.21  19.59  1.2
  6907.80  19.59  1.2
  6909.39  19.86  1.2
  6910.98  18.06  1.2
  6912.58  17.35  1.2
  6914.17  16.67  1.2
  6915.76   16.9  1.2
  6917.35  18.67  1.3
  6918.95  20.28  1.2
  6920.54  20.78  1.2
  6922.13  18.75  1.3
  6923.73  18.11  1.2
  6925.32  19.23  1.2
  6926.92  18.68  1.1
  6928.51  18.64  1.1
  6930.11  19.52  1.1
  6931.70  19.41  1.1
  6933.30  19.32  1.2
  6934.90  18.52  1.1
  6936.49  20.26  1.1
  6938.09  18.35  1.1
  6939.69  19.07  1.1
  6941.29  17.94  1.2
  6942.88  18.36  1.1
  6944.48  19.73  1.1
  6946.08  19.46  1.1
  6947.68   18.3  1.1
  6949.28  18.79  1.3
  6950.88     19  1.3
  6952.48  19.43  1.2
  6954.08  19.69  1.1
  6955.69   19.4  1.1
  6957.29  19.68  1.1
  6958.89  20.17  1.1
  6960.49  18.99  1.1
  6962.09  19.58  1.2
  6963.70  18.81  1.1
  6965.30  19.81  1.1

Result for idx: -0.8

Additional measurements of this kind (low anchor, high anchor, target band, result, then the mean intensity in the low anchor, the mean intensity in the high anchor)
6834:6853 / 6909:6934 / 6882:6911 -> -0.9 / 19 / 18.7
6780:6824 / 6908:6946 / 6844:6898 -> -1.3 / 18.7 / 18.8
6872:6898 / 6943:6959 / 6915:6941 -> 0.3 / 19.2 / 19.3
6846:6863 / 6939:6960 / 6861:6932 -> 1.0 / 19.5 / 19.2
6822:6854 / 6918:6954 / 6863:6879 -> 0.4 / 19.3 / 19.1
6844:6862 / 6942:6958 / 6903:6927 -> 0.5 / 19.6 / 19.2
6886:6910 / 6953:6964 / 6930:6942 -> 0.3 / 19.4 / 19.5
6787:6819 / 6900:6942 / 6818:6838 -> -0.4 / 18.9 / 19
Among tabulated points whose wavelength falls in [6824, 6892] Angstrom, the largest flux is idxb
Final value 21.79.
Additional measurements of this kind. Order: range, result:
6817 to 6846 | 21.71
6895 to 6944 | 21.21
